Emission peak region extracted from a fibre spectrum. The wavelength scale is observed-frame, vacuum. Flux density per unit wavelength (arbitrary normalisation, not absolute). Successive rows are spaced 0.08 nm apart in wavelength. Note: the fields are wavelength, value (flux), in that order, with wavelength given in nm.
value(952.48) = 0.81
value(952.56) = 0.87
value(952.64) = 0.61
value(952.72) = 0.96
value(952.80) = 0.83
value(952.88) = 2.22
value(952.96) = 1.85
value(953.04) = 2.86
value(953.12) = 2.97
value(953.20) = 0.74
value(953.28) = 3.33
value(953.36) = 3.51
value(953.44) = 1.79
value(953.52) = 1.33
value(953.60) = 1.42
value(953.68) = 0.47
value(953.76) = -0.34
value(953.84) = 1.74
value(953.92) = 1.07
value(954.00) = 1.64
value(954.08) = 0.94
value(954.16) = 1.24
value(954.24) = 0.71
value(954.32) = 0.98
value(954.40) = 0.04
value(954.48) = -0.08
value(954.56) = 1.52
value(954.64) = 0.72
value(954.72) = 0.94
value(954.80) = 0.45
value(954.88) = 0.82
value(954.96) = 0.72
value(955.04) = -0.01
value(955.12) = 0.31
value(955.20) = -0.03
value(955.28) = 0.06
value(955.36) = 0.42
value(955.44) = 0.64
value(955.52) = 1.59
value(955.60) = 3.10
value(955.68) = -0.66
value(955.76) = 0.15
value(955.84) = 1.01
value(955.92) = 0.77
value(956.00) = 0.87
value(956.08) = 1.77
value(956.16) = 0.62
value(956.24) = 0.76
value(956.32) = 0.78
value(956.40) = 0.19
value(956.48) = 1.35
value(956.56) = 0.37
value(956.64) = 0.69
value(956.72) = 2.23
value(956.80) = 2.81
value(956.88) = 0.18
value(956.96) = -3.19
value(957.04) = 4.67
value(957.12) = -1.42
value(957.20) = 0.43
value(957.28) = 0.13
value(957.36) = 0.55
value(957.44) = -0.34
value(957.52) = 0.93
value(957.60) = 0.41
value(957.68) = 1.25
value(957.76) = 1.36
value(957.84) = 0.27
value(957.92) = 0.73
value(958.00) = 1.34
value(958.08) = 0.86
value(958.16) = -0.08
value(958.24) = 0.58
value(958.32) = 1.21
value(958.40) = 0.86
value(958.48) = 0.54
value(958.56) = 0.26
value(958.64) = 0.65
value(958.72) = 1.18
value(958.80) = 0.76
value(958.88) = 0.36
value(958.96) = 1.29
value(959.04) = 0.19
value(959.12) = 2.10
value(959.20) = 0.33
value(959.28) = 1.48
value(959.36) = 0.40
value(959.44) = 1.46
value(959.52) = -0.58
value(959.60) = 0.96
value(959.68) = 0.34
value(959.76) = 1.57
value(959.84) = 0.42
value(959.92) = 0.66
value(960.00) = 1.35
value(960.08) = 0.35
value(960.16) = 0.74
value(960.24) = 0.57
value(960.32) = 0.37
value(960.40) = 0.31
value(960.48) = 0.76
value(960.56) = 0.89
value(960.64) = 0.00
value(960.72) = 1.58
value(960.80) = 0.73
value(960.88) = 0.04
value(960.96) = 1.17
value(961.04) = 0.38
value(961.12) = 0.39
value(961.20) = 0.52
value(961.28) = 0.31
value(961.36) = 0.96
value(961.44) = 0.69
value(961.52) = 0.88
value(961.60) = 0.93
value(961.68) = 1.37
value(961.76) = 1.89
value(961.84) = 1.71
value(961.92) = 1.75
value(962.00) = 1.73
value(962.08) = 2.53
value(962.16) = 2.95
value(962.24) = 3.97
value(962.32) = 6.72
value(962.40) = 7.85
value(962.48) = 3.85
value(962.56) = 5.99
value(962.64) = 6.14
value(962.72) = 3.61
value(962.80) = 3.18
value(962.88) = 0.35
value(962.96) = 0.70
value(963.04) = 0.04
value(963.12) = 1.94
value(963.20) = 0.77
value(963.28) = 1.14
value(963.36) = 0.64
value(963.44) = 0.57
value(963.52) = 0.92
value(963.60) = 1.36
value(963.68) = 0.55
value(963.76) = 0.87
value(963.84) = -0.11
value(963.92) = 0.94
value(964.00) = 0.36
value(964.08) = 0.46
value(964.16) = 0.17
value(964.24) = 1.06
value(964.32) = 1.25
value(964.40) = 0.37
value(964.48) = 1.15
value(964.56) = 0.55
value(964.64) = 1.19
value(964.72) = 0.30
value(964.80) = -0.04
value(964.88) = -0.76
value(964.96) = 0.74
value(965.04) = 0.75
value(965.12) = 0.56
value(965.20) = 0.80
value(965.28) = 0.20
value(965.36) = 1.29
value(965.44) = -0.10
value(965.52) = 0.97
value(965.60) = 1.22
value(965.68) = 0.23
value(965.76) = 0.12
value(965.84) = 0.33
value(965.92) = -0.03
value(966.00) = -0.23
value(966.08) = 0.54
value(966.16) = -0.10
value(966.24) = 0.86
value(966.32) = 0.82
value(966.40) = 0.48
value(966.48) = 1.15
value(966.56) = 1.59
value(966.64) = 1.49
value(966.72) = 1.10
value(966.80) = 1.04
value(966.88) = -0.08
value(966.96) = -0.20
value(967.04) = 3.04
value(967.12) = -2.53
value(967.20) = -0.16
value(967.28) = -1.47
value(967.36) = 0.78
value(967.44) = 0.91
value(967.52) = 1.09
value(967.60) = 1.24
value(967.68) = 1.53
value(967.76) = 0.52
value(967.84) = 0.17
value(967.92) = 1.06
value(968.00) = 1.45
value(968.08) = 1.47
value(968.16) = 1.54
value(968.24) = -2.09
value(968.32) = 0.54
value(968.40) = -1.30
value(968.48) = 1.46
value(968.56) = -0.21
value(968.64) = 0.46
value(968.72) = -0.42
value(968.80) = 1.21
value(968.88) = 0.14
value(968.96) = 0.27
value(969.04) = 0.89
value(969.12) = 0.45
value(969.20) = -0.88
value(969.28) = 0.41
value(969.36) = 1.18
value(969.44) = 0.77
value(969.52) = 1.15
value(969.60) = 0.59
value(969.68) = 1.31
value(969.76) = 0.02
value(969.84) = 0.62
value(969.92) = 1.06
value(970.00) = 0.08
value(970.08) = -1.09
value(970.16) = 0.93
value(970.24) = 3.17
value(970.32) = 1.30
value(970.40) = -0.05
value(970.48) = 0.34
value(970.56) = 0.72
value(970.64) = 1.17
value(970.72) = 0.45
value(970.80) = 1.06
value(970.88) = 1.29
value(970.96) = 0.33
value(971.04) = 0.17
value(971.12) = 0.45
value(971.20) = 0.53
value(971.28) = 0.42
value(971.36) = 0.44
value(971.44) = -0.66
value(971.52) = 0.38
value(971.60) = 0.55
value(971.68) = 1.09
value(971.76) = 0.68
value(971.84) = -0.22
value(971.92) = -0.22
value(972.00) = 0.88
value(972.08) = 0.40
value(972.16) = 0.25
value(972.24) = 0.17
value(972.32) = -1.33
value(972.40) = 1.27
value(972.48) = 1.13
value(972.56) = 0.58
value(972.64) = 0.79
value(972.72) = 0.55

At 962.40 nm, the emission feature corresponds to [O III]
